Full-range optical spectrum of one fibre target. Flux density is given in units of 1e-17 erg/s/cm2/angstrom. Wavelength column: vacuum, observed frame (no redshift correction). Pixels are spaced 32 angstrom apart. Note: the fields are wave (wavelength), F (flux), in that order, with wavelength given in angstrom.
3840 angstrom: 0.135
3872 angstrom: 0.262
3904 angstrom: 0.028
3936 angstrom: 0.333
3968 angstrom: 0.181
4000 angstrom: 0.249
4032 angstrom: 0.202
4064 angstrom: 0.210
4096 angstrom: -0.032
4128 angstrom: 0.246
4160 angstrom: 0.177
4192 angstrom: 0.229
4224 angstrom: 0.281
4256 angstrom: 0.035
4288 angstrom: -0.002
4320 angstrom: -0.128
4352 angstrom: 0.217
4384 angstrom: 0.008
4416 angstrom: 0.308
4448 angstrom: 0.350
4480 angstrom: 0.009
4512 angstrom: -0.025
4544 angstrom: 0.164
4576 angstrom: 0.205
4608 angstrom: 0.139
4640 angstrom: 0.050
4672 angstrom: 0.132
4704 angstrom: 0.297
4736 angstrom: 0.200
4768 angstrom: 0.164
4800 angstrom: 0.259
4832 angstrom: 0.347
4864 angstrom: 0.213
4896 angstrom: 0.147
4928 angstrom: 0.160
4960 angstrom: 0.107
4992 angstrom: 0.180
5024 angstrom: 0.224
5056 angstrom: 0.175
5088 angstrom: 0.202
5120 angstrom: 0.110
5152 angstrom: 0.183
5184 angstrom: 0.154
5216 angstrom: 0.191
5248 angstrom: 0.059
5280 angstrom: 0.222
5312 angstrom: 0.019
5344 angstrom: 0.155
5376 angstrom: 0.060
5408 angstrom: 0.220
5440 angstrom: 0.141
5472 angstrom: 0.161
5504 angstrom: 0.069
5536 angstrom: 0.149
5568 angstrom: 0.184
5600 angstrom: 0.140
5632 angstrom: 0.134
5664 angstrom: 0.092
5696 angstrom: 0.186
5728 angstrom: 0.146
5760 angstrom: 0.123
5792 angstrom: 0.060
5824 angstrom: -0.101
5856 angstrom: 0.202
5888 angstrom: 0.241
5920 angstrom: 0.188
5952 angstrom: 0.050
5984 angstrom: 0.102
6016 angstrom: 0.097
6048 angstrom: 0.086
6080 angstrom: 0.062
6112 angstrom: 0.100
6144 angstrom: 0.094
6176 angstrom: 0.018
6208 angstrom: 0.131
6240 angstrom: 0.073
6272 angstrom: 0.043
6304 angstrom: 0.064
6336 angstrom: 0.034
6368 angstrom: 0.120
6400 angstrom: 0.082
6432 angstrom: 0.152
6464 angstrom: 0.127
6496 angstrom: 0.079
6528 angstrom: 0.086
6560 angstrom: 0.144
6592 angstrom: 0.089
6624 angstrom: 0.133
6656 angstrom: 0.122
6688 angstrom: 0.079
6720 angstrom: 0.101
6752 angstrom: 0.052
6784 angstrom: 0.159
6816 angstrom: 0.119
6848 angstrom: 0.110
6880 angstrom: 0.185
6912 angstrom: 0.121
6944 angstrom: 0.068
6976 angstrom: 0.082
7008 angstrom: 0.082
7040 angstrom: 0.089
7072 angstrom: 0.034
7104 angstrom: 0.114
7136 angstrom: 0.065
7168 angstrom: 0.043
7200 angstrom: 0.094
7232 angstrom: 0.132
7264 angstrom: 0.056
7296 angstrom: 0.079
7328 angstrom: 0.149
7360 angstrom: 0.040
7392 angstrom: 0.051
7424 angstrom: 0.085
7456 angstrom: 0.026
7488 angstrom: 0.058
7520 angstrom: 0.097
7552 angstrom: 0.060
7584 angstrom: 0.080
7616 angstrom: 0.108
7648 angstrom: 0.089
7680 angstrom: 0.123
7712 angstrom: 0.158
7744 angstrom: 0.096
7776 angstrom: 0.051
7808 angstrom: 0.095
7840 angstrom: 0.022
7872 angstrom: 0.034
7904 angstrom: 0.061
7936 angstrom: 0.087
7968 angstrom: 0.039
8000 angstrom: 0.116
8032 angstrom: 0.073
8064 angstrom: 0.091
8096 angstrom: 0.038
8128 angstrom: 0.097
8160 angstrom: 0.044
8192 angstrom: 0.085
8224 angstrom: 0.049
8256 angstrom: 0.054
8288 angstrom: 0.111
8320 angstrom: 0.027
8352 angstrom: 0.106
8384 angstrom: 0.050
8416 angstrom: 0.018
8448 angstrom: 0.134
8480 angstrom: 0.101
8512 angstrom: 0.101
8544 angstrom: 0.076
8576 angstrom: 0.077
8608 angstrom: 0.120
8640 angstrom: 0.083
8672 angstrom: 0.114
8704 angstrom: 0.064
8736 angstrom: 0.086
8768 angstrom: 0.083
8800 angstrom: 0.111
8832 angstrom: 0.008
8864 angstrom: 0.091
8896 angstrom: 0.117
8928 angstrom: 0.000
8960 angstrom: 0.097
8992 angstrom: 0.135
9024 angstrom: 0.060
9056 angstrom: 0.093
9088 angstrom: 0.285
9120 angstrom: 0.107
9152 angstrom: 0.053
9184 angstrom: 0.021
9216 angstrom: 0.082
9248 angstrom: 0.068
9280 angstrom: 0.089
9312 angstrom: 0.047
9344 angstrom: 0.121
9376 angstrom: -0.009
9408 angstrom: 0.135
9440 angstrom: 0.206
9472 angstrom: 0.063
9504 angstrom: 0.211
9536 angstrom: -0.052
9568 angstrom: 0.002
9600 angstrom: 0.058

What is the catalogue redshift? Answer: 1.439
